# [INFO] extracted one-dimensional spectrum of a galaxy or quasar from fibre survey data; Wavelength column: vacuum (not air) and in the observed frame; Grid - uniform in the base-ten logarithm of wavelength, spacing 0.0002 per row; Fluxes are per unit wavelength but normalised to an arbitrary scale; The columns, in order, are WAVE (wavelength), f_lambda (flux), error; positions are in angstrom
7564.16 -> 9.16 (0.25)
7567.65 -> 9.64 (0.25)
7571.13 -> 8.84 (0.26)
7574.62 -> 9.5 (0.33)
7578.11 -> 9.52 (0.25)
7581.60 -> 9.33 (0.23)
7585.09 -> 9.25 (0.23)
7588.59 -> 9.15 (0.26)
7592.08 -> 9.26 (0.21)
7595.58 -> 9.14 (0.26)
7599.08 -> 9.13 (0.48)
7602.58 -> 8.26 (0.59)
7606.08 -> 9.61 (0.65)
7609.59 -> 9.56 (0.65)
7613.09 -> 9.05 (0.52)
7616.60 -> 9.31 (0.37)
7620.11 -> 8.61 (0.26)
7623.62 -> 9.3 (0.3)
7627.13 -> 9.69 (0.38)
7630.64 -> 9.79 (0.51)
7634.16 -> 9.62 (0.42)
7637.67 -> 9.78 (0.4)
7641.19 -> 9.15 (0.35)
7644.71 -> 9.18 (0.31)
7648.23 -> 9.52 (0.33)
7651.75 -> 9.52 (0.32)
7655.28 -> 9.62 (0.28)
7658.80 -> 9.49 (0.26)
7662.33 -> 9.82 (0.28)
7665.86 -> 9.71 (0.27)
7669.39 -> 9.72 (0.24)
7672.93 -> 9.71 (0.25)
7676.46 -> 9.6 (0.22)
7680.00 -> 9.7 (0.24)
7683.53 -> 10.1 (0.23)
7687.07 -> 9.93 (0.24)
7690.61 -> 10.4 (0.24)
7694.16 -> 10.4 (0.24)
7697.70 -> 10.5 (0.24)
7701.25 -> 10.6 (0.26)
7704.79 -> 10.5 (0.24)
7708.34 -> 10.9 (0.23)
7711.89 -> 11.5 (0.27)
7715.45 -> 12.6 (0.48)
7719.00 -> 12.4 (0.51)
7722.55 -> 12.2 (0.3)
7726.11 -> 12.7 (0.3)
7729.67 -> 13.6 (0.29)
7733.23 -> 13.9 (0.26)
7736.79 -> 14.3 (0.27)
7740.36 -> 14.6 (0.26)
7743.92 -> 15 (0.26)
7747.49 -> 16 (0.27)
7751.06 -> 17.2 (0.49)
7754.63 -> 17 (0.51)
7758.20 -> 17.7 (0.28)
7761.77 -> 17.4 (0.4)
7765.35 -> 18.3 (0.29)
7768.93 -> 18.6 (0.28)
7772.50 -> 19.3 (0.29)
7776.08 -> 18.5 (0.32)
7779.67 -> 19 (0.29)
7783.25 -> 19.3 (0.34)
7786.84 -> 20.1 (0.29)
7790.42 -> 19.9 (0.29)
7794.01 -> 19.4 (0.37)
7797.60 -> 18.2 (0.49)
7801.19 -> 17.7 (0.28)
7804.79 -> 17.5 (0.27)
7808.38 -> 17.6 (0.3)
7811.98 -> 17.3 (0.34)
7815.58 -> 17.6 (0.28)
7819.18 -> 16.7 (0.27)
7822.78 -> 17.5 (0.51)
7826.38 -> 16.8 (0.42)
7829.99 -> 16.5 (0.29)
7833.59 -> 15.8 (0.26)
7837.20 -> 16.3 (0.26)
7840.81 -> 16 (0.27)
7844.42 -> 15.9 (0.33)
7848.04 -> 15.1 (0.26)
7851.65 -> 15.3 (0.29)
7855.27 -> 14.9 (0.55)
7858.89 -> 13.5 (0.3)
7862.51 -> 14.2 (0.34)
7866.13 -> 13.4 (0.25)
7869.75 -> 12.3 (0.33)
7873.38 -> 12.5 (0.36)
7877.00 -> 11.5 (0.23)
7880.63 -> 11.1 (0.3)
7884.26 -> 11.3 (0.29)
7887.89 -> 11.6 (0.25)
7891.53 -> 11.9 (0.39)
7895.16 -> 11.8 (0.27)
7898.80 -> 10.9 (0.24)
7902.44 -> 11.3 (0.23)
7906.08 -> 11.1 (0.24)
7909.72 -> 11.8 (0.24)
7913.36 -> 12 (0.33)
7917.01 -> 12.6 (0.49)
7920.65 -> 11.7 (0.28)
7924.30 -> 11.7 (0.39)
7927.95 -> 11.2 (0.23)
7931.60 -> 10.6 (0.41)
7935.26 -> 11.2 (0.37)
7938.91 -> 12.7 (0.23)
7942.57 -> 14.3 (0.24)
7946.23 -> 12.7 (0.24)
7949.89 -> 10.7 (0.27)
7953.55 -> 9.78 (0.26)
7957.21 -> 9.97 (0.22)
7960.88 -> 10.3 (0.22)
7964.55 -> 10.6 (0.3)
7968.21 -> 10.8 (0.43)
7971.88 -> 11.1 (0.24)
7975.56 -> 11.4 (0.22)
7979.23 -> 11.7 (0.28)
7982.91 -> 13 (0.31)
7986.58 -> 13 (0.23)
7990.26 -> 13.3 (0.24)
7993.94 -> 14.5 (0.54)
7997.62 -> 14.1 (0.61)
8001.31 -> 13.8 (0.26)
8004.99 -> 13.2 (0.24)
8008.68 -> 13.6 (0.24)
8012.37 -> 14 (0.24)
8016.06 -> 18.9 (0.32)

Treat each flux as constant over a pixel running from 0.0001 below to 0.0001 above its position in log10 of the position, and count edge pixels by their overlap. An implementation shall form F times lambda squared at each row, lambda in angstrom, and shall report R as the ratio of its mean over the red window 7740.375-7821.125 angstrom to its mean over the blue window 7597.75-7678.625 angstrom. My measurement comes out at 1.97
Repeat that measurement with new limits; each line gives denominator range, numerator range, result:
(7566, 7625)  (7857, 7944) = 1.41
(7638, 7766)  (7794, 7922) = 1.24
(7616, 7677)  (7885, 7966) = 1.30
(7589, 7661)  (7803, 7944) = 1.56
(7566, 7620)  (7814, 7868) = 1.81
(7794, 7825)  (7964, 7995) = 0.72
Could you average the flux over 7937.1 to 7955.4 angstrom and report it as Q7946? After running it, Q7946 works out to 12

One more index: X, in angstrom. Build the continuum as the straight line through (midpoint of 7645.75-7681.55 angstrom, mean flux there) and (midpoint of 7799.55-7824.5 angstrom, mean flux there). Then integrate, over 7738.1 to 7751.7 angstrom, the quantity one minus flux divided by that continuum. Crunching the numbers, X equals -1.6 angstrom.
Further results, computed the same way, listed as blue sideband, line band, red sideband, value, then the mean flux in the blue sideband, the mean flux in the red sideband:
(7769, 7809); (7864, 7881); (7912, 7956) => 2.8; 18.8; 11.7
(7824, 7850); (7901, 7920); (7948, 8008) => 3.0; 16.1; 12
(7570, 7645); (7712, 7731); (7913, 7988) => -4.8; 9.28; 11.6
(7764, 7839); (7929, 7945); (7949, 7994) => 0.7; 18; 11.5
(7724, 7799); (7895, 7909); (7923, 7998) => 2.2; 17.1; 11.8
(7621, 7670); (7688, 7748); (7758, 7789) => 9.9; 9.55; 18.8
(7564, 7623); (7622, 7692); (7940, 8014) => 0.3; 9.2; 12.3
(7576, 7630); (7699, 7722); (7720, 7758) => 3.6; 9.22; 14.7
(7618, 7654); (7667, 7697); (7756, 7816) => 5.5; 9.42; 18.4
